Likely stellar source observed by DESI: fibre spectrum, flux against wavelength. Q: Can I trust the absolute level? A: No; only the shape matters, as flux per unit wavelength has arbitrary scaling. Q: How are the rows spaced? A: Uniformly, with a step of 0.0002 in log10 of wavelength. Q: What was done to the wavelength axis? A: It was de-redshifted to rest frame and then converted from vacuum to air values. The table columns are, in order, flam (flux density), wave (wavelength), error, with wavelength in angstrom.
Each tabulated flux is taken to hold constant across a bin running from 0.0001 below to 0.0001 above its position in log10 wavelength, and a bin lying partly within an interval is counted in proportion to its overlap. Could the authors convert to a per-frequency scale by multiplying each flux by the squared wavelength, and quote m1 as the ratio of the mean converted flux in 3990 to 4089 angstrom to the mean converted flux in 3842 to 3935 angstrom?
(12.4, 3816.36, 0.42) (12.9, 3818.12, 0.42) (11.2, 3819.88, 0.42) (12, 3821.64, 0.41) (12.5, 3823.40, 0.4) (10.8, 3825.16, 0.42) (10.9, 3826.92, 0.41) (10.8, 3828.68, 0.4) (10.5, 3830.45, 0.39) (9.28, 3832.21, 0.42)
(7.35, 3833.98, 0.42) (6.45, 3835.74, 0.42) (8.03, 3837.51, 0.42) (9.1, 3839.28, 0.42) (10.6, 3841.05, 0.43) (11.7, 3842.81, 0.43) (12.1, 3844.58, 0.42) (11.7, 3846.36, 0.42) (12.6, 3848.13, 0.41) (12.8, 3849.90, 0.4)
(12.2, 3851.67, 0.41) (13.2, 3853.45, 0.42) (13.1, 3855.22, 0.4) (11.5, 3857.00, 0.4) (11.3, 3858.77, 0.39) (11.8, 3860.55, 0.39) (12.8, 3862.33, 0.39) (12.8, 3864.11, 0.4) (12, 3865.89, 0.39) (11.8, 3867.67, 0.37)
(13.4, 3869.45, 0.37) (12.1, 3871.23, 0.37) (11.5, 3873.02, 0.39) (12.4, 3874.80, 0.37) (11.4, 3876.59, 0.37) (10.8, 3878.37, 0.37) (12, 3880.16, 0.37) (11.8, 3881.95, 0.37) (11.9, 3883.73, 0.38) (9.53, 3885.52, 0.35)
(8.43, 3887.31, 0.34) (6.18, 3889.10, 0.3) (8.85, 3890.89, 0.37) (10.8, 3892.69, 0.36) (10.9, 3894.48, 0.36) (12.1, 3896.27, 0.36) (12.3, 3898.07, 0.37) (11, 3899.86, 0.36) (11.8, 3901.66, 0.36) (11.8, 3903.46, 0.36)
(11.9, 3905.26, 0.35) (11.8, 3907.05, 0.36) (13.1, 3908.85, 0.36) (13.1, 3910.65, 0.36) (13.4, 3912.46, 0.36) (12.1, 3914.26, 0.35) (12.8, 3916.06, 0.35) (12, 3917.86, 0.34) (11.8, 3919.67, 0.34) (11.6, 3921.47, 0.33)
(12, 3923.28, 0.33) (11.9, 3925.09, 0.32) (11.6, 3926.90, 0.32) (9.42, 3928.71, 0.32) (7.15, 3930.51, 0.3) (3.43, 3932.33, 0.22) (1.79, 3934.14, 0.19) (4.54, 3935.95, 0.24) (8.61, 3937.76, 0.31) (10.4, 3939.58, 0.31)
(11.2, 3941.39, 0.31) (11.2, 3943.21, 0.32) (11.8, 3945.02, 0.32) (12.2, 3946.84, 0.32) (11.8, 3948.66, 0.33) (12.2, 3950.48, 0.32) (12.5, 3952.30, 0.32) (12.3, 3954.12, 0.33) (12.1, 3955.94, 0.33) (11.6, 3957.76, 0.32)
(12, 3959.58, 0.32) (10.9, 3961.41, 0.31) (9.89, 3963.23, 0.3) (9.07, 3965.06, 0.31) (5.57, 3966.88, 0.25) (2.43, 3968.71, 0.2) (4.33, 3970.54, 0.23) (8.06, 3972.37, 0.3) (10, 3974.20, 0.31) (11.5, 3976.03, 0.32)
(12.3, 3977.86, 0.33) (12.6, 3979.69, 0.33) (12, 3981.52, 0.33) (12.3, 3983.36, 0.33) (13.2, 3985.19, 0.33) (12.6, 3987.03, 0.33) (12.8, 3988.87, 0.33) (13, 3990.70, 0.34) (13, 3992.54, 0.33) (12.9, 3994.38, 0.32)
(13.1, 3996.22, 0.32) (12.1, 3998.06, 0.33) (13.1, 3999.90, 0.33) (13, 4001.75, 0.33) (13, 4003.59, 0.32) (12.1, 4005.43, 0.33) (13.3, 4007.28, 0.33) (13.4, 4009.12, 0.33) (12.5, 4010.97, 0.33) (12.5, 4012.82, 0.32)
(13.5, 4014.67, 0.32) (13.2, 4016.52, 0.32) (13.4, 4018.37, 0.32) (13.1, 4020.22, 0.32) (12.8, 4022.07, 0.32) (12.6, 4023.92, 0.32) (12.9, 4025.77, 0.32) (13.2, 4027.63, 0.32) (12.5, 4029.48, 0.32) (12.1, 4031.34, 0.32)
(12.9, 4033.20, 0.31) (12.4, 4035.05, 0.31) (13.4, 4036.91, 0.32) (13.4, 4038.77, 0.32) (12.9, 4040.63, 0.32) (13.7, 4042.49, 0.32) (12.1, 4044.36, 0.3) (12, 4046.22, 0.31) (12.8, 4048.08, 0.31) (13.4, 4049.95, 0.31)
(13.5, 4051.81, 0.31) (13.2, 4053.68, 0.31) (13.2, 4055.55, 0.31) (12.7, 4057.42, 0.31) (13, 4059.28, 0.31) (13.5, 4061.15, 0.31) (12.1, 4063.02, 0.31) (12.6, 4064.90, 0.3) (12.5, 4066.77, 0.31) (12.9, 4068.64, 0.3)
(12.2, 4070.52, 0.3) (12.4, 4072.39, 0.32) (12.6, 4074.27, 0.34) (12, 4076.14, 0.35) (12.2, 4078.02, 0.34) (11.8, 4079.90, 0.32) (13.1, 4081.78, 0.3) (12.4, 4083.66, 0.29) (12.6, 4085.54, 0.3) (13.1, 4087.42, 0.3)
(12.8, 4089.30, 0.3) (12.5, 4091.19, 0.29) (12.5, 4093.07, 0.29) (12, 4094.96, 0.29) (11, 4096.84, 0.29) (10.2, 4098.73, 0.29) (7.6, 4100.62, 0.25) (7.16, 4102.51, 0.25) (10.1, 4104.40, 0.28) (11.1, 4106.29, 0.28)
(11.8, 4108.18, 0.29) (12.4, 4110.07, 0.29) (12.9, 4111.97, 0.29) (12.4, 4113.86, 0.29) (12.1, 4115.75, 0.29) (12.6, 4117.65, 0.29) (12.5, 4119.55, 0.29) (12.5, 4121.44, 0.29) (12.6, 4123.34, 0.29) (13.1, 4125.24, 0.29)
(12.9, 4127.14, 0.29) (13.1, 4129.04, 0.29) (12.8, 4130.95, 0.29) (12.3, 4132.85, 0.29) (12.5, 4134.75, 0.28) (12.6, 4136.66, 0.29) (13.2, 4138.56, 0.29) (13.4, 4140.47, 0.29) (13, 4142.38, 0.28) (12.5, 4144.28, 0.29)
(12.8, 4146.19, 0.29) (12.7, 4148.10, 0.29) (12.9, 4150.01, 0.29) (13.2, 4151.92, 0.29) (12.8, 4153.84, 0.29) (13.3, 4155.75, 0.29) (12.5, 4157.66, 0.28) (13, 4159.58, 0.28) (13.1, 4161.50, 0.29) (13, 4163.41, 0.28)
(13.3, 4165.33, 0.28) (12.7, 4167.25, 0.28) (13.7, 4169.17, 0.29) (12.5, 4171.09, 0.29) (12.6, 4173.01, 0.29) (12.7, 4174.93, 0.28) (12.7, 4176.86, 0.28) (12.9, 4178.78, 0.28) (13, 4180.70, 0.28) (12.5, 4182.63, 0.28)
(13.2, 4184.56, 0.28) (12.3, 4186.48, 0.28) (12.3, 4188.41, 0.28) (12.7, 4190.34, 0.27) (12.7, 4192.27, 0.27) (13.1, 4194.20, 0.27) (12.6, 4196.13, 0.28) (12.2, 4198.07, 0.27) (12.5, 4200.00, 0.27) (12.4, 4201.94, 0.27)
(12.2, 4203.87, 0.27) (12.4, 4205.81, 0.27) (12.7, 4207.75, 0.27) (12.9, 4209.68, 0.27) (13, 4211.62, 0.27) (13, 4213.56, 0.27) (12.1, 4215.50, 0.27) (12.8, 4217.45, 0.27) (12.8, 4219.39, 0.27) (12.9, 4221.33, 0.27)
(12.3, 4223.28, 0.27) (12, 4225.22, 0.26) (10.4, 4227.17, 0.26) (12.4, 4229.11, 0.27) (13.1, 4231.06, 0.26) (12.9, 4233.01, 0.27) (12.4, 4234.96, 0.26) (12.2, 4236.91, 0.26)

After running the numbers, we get 1.2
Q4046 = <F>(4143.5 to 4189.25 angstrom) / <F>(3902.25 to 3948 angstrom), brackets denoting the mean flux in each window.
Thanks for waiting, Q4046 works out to 1.22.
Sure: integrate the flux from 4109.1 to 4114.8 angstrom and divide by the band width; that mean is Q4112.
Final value 12.6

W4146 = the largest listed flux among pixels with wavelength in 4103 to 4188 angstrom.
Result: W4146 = 13.7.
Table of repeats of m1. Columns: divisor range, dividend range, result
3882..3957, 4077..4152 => 1.26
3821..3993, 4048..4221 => 1.29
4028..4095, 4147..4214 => 1.07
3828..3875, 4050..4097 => 1.25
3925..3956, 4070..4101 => 1.33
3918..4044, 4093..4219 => 1.19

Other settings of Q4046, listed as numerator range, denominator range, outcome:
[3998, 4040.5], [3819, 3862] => 1.17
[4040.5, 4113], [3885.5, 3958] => 1.14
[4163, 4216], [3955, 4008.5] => 1.14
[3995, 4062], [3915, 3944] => 1.37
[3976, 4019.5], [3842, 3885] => 1.06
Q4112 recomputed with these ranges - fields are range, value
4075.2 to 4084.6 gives 12.3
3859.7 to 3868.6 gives 12.2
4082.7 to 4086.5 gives 12.5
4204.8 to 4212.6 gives 12.7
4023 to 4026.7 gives 12.8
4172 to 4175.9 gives 12.6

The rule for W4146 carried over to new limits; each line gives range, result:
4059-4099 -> 13.5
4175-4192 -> 13.2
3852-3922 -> 13.4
